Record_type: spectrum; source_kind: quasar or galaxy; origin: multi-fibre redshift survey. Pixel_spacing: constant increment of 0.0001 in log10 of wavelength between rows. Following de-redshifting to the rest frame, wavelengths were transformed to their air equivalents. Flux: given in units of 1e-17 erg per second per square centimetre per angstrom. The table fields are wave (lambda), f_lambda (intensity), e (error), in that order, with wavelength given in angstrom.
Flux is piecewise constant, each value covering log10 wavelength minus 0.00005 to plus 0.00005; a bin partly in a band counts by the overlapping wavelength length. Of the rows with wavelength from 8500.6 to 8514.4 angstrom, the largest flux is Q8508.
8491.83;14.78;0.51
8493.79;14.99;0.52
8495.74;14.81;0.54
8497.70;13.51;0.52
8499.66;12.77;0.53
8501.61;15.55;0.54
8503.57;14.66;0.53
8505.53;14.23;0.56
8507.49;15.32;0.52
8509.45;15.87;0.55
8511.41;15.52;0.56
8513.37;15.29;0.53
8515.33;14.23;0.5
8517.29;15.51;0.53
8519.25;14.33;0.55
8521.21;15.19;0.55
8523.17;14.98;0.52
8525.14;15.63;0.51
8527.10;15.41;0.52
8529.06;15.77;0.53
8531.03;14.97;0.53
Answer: 15.87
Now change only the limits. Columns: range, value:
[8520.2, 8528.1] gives 15.63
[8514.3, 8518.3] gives 15.51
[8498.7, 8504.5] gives 15.55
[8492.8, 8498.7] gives 14.99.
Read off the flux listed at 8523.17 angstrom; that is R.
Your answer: 14.98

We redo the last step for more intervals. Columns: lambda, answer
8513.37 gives 15.29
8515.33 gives 14.23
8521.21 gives 15.19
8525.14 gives 15.63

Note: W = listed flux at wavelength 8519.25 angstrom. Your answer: 14.33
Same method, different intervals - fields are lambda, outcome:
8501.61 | 15.55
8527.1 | 15.41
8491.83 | 14.78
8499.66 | 12.77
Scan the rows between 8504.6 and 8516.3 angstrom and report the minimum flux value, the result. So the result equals 14.23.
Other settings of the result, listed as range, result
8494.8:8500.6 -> 12.77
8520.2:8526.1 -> 14.98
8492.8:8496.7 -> 14.81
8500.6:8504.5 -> 14.66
